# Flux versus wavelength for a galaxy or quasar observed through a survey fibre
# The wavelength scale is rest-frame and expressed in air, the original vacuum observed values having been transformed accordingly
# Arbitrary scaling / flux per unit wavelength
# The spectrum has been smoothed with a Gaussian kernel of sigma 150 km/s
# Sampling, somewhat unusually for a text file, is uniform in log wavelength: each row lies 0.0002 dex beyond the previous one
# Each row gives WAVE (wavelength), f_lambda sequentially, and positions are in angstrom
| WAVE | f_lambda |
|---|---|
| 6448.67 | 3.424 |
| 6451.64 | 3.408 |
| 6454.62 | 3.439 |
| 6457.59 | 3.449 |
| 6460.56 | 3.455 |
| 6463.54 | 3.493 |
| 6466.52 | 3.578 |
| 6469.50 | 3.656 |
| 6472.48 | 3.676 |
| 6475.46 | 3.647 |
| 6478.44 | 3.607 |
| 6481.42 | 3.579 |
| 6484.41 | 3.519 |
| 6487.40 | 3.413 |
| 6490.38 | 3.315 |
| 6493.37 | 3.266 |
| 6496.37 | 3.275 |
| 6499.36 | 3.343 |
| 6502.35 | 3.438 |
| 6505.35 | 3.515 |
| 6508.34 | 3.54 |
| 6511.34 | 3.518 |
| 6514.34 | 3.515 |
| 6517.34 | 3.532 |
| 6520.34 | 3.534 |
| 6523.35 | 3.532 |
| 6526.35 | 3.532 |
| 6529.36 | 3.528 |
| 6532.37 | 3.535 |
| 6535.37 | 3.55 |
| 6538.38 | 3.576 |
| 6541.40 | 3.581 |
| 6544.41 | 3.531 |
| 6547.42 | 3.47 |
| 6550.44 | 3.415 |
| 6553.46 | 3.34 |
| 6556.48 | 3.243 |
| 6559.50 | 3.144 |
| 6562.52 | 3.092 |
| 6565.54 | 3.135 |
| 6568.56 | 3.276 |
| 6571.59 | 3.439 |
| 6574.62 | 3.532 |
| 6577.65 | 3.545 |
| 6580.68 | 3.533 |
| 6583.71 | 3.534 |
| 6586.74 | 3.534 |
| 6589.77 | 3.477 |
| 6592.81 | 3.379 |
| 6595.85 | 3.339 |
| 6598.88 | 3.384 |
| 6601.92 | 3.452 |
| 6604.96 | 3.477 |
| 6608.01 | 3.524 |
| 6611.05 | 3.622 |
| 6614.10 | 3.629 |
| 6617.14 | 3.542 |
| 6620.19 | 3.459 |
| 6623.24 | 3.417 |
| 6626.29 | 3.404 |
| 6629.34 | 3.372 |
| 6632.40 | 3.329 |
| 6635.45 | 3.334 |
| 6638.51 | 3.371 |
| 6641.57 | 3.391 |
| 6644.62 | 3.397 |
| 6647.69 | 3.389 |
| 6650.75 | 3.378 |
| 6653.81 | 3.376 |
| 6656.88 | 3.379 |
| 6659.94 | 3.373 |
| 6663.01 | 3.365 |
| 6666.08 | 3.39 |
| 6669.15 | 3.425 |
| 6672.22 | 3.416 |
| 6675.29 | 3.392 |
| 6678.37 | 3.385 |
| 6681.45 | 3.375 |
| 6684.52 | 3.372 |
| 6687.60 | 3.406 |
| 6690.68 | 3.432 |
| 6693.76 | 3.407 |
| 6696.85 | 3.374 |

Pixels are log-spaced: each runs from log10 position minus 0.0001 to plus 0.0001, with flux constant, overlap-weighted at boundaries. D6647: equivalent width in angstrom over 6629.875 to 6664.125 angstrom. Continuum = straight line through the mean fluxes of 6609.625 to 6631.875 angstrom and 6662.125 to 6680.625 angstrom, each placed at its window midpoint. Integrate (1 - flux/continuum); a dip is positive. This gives 0.7 angstrom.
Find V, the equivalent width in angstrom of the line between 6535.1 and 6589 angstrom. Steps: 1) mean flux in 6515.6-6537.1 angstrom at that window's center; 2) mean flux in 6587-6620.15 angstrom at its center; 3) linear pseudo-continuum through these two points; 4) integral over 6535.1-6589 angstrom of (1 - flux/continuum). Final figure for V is 1.5 angstrom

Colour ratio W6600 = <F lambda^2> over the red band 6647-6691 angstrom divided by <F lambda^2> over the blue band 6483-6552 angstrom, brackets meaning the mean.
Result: 1.0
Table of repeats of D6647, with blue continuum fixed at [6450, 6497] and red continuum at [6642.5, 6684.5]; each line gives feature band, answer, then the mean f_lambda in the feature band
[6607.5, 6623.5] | -0.6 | 3.54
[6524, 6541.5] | -0.5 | 3.55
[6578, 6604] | -0.2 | 3.46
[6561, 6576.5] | 0.6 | 3.3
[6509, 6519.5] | -0.2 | 3.52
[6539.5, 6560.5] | 0.3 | 3.4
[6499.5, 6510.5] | 0.0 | 3.48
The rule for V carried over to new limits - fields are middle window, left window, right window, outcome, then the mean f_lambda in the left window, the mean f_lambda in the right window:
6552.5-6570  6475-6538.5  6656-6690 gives 1.3 angstrom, 3.49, 3.39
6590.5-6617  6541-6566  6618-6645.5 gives -0.9 angstrom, 3.33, 3.39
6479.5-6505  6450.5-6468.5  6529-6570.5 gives 0.3 angstrom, 3.47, 3.38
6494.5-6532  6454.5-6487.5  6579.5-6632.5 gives 0.5 angstrom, 3.55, 3.47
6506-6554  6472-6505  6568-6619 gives -0.7 angstrom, 3.46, 3.49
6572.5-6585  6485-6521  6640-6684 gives -0.4 angstrom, 3.43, 3.39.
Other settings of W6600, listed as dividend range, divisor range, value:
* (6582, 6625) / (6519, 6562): 1.03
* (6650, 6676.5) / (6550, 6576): 1.06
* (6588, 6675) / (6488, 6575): 1.03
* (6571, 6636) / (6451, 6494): 1.03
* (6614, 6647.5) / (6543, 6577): 1.05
